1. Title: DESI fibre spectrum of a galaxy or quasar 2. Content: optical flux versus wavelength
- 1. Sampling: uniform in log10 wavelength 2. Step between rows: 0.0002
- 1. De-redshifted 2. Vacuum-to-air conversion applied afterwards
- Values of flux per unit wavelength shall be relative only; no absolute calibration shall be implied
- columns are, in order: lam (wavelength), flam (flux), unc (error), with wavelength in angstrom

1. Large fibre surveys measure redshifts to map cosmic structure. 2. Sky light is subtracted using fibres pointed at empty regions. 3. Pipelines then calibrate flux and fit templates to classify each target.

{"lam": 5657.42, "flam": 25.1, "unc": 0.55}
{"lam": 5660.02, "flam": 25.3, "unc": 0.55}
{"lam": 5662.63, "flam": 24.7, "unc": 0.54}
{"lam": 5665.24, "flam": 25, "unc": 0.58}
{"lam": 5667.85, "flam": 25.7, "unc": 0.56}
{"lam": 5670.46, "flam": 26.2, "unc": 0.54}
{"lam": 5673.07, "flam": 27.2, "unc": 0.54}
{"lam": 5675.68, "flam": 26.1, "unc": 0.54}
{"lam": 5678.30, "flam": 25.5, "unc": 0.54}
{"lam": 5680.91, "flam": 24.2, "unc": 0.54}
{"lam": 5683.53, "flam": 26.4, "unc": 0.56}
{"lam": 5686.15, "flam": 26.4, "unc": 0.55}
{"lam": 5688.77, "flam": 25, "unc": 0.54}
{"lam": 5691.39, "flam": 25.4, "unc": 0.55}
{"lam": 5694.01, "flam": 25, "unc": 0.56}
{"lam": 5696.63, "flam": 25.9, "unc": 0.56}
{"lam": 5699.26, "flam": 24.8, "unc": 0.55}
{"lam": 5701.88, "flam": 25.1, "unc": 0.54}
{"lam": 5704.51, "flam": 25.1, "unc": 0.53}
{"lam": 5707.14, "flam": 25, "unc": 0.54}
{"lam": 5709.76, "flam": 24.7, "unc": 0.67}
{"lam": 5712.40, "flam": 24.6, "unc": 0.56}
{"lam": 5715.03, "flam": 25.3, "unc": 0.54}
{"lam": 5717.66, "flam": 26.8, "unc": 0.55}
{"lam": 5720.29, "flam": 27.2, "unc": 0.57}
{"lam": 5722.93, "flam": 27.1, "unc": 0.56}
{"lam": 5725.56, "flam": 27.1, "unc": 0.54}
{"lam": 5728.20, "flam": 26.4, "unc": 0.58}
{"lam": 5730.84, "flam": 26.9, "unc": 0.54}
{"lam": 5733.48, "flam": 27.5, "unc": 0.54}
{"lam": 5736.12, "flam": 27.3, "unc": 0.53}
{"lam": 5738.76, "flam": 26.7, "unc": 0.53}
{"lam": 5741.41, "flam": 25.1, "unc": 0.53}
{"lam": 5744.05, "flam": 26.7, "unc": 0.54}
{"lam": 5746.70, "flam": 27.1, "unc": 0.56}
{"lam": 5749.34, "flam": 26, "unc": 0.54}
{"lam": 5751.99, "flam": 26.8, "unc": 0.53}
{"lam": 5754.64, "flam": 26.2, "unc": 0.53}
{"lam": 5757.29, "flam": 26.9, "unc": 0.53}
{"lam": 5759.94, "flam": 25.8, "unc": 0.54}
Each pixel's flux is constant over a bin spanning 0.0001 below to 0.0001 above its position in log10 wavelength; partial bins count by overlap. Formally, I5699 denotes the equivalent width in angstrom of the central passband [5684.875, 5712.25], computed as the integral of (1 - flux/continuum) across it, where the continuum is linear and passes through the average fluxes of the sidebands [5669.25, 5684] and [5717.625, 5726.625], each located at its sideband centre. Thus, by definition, 1.3 angstrom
